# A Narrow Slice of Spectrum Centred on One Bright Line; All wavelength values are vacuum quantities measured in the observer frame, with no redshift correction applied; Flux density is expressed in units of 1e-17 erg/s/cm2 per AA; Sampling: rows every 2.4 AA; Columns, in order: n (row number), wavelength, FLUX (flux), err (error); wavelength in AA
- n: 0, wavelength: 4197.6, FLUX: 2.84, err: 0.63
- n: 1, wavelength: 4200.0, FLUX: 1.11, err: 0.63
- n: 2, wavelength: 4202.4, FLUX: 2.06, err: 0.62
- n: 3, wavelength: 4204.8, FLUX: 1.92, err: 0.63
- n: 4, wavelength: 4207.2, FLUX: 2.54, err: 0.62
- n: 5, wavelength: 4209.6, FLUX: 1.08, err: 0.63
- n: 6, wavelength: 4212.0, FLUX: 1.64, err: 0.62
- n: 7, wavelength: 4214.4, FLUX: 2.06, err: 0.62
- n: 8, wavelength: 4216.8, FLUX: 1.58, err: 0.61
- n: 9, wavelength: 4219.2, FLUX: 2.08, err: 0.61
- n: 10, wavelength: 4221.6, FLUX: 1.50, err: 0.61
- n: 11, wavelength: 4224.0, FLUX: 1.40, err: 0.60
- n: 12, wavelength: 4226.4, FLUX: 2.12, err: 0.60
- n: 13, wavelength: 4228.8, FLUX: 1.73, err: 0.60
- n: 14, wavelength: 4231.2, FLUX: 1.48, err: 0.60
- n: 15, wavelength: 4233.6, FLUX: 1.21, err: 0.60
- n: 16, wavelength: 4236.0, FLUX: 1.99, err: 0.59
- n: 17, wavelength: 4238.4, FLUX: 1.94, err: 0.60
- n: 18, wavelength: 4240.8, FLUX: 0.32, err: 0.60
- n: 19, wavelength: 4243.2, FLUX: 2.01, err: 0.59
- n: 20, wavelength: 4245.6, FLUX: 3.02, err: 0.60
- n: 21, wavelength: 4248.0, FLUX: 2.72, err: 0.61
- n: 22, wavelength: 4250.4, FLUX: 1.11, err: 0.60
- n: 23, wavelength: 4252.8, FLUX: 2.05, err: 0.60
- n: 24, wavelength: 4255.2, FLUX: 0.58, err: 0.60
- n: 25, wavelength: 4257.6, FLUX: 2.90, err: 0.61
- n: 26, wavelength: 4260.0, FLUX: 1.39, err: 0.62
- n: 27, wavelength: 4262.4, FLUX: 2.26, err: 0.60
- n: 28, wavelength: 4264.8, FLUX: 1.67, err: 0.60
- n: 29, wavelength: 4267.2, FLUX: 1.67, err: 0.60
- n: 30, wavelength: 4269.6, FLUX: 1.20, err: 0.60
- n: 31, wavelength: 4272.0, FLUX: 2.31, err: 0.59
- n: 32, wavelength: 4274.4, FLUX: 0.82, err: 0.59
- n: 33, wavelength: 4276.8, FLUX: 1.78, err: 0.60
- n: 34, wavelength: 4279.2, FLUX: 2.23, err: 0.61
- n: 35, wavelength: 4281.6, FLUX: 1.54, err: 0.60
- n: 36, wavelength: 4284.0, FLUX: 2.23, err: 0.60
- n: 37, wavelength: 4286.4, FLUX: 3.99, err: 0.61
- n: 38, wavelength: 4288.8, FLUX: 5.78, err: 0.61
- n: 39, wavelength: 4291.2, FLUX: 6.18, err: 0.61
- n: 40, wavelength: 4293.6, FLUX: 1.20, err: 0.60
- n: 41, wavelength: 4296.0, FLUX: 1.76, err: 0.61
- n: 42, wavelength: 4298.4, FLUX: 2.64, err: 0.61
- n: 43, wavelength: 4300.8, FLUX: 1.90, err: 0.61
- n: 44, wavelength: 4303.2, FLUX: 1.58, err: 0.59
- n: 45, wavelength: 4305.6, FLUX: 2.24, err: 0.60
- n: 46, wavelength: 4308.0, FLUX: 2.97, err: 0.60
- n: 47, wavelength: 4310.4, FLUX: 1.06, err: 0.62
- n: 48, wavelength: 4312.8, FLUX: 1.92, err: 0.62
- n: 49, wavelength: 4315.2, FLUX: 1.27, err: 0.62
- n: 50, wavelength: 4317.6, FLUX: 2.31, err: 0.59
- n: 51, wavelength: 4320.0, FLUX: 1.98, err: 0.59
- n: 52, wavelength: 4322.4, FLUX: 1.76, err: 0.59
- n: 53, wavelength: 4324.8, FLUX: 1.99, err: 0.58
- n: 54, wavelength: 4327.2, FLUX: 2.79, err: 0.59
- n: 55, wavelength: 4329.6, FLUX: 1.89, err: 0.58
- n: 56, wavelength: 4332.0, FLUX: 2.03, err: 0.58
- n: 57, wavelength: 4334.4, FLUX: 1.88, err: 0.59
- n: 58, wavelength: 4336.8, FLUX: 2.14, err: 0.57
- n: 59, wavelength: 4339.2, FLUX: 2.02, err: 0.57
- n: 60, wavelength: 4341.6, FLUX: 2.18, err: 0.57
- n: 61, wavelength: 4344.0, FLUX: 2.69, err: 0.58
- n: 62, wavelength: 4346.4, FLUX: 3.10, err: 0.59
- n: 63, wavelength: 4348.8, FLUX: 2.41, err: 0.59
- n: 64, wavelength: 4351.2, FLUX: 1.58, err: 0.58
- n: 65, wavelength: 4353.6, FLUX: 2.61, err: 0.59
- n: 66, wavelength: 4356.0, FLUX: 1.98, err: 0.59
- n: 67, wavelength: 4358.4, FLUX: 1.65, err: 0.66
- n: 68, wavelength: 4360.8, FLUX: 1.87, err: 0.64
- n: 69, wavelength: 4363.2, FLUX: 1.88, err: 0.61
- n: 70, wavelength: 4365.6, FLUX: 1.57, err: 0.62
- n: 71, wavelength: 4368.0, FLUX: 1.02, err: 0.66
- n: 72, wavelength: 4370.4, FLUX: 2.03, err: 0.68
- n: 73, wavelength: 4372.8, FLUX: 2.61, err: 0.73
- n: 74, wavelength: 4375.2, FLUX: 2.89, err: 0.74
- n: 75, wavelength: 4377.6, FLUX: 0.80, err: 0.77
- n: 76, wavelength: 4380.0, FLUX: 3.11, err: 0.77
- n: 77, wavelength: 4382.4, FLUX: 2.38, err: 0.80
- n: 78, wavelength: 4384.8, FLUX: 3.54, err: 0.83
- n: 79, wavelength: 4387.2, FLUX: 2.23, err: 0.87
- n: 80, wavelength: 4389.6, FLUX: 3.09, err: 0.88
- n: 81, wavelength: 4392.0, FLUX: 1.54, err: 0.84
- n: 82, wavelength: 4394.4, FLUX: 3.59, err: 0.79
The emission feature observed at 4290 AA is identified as [O II]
